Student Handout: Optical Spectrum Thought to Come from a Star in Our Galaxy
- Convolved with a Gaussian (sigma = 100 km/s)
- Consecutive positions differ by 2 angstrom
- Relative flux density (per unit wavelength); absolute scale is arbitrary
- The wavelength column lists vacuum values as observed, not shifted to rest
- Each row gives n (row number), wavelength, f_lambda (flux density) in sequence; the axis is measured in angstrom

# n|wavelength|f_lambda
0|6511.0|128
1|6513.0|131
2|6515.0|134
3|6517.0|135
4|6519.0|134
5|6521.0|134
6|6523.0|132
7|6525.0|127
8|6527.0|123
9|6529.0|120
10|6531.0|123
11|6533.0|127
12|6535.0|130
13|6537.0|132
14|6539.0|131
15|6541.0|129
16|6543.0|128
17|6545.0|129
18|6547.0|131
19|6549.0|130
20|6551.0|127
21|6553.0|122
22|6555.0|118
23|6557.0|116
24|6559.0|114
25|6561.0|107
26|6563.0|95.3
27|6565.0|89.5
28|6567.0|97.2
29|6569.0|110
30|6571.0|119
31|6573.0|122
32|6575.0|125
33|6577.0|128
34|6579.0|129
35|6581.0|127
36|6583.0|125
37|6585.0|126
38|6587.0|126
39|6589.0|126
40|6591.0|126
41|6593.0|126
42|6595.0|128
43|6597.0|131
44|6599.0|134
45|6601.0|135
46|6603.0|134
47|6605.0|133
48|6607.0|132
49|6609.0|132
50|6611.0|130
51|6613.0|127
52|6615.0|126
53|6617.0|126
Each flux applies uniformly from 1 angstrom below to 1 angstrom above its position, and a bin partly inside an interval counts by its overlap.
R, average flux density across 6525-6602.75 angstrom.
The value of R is 123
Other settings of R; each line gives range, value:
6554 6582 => 114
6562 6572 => 102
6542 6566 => 117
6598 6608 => 134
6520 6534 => 127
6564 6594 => 120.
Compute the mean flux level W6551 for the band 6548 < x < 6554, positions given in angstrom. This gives 126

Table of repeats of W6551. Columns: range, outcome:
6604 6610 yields 132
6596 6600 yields 132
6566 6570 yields 104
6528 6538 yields 126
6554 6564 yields 110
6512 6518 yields 133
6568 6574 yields 117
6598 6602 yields 134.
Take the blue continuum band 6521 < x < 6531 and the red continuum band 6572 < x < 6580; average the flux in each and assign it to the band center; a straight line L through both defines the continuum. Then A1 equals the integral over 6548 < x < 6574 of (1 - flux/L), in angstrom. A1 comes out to 2.7 angstrom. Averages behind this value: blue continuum 126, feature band 113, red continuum 126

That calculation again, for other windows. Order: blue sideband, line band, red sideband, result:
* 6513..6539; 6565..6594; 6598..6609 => 2.4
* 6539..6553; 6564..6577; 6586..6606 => 1.8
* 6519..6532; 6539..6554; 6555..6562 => -1.3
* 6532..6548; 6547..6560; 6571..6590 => 0.6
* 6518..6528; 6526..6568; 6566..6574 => 0.4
